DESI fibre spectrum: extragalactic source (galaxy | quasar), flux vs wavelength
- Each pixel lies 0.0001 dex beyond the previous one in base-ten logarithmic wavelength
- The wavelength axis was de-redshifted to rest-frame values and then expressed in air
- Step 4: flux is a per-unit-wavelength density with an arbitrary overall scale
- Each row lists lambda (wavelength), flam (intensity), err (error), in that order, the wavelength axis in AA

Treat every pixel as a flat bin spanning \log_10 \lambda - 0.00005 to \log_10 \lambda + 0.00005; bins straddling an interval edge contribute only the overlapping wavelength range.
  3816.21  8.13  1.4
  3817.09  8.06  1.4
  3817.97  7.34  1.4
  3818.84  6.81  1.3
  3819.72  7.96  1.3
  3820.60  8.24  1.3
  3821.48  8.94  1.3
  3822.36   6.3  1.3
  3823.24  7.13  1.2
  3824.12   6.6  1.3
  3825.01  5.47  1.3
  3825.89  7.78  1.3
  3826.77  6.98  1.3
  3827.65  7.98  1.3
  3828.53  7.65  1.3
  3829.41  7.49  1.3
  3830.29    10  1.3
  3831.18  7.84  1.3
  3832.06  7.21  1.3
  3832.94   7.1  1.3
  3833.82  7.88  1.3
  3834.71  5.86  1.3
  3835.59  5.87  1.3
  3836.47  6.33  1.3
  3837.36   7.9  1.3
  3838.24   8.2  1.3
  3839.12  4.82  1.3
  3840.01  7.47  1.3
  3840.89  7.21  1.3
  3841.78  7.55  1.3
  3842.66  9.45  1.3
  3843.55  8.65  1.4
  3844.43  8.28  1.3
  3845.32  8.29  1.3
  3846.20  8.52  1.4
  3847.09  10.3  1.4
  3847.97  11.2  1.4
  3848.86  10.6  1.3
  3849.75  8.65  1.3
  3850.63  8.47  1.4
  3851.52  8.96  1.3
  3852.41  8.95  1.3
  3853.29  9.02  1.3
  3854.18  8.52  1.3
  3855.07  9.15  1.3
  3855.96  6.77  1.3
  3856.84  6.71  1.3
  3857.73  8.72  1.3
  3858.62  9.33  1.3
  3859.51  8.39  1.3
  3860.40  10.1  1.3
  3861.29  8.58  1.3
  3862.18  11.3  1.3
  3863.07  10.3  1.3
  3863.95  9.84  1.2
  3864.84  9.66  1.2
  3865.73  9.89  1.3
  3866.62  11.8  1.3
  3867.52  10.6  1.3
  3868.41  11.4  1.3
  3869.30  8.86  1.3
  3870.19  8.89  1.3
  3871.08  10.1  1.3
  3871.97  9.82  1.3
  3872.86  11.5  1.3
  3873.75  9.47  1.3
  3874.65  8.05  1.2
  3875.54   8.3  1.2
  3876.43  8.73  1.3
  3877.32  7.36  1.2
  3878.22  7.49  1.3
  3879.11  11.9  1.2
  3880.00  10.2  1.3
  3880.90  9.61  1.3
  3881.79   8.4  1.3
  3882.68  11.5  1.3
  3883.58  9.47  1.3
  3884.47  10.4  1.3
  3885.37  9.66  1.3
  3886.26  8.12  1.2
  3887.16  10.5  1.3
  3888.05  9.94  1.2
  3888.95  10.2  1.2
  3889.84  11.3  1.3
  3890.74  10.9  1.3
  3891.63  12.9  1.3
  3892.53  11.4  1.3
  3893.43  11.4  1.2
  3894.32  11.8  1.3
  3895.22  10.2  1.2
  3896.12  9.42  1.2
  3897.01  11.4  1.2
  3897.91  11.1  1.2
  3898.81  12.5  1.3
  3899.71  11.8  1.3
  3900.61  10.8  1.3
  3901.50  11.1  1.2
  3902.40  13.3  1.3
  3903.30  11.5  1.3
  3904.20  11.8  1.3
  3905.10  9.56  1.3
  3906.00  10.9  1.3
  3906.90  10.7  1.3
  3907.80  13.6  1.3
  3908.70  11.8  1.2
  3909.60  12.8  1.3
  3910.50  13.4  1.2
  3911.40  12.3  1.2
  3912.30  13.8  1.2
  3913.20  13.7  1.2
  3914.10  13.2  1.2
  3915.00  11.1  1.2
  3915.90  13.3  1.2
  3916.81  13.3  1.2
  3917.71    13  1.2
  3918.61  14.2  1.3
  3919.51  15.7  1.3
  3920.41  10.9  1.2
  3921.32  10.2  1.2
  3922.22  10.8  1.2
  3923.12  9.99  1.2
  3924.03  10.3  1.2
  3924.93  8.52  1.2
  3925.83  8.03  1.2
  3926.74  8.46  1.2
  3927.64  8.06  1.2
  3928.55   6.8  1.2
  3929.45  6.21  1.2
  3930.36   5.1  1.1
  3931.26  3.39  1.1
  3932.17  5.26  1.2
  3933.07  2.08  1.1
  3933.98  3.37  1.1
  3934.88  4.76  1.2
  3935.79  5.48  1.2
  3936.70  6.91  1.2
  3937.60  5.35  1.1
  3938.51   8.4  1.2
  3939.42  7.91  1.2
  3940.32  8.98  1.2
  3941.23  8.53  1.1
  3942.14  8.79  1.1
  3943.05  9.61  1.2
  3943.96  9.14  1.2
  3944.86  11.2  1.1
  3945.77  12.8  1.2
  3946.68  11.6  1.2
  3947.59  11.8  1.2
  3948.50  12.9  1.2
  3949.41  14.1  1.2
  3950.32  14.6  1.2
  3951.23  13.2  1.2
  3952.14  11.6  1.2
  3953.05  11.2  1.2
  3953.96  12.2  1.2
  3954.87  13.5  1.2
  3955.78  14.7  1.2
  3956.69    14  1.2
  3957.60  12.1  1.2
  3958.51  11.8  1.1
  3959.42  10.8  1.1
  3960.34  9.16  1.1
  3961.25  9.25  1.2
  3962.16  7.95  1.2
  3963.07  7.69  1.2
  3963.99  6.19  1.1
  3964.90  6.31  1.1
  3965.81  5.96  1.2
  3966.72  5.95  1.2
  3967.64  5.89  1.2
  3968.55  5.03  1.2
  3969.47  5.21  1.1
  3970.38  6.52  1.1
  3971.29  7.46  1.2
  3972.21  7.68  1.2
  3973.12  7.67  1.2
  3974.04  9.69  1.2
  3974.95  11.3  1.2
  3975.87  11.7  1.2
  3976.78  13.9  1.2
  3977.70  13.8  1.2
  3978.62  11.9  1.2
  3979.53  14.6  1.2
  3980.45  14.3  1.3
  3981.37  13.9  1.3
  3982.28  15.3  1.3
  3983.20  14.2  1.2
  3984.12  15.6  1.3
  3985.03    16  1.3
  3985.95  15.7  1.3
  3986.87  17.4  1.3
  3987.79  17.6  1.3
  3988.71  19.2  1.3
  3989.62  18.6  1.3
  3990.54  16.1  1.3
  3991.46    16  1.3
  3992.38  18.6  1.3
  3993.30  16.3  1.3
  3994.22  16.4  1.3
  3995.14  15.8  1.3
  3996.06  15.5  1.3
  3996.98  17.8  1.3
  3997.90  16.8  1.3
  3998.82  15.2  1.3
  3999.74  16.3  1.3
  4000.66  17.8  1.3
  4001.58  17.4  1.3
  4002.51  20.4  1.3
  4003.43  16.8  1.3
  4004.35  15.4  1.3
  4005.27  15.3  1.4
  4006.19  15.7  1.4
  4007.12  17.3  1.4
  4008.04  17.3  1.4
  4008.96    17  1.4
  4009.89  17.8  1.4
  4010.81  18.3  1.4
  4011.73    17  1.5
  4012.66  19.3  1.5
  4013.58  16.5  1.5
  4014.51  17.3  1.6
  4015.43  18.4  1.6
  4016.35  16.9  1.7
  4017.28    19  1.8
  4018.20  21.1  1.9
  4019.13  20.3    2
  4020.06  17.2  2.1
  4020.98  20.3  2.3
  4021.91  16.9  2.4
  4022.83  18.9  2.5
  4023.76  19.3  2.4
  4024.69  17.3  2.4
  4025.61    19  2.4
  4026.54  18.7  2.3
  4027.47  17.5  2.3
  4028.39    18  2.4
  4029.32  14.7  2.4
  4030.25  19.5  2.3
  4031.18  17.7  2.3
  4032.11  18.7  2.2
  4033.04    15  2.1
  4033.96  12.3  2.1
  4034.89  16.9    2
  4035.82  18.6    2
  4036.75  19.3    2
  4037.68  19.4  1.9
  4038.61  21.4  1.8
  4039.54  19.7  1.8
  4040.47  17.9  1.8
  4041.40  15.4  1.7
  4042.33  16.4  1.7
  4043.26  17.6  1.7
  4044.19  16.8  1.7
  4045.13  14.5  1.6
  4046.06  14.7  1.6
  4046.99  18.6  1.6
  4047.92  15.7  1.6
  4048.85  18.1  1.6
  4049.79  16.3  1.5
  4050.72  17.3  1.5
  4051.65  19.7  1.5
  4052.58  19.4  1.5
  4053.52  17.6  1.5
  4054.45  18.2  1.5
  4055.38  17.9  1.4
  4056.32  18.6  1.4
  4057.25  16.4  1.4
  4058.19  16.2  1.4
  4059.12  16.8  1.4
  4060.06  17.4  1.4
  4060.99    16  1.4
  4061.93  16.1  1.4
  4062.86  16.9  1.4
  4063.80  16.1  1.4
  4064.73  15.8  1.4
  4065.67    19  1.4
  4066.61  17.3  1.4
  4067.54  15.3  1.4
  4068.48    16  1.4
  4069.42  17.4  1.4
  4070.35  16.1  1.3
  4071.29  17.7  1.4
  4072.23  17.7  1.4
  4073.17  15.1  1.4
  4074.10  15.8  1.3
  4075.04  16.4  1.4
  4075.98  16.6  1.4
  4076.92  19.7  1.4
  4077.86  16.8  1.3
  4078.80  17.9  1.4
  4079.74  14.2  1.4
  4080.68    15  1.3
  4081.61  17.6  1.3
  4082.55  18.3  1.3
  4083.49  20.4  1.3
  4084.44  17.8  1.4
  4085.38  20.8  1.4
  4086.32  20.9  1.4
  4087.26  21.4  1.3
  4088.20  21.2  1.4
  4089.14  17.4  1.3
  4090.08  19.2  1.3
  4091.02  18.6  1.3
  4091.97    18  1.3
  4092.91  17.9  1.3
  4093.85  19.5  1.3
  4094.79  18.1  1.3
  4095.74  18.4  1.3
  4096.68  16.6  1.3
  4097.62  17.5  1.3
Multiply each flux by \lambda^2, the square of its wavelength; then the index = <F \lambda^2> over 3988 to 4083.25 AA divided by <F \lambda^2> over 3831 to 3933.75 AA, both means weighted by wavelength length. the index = 1.9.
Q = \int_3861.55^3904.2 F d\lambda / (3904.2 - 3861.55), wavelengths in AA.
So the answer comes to 10.4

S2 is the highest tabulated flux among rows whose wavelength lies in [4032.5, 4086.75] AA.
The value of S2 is 21.4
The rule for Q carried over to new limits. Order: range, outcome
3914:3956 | 9.74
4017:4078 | 17.5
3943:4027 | 14.2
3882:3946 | 10.1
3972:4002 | 15.1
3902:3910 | 11.8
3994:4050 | 17.5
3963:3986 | 10.3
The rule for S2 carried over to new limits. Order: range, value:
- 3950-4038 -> 21.1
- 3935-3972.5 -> 14.7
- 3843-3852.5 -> 11.2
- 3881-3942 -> 15.7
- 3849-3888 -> 11.9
